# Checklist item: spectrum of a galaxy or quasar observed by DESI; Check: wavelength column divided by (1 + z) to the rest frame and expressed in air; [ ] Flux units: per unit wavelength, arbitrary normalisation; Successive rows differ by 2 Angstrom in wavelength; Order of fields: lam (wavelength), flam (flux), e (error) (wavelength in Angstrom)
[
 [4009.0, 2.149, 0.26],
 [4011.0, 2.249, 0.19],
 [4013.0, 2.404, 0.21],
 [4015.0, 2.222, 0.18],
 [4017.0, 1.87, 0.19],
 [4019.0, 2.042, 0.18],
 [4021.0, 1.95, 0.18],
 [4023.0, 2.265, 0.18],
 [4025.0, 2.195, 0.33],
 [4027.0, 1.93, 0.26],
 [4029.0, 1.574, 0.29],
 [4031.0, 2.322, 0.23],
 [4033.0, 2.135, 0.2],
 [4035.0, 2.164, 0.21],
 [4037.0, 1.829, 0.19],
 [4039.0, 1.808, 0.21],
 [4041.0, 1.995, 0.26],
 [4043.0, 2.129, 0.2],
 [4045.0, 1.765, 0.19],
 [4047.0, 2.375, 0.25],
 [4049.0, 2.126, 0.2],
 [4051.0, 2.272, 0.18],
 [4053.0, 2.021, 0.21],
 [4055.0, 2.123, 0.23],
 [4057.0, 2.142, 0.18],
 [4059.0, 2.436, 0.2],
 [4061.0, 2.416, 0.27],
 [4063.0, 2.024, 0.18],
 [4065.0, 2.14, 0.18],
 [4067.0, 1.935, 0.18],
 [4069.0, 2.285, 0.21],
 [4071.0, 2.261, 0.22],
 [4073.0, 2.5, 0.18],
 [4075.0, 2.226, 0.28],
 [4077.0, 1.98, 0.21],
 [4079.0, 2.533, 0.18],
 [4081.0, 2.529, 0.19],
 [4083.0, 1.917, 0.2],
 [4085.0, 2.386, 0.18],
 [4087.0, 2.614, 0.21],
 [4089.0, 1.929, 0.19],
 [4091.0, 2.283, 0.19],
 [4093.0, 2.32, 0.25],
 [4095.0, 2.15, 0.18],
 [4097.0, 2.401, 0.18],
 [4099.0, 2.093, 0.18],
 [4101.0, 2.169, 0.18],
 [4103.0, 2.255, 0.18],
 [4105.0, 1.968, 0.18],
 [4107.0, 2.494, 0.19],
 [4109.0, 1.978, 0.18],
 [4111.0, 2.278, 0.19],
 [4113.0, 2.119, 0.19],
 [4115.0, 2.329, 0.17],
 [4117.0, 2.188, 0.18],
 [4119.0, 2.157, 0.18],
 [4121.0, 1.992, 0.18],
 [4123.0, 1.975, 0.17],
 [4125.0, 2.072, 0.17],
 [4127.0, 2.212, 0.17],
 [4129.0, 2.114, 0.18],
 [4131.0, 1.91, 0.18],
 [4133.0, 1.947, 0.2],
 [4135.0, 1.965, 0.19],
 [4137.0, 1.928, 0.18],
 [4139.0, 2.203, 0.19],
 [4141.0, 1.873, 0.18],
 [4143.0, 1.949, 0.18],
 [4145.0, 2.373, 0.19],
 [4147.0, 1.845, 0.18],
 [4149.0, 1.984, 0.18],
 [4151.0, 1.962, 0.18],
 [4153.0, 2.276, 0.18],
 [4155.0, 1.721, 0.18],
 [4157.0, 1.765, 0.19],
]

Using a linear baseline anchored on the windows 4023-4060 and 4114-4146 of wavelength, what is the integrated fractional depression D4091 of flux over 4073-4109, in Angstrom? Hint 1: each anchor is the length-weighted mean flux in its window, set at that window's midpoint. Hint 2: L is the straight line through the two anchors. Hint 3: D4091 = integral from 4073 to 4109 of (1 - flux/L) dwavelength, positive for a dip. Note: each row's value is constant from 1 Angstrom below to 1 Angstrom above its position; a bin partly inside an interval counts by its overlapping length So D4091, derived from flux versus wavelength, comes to -3.0 Angstrom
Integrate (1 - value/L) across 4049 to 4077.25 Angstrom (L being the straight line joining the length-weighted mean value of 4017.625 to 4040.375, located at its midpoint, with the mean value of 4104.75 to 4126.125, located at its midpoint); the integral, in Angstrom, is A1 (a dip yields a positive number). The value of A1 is -1.8 Angstrom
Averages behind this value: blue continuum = 2.02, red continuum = 2.15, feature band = 2.2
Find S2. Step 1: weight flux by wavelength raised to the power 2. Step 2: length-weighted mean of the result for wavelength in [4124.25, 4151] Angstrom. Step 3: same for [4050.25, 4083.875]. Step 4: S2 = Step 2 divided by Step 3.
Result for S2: 0.9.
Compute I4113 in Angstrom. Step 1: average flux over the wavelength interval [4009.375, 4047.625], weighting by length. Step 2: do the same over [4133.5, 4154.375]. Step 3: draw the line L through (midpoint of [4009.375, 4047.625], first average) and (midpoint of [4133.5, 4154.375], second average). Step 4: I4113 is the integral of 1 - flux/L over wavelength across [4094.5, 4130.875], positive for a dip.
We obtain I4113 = -2.1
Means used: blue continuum 2.06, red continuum 2.03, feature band 2.16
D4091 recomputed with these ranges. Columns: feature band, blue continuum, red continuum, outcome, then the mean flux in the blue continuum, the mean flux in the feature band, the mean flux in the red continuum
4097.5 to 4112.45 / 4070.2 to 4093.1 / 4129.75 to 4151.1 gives -0.1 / 2.29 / 2.18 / 2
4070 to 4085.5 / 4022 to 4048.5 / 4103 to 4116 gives -1.1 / 2.04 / 2.29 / 2.2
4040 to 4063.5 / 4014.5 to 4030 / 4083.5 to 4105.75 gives -0.7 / 2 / 2.15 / 2.23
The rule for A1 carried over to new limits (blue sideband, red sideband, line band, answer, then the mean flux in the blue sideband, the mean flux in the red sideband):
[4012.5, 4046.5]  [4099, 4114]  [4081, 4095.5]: -0.7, 2.03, 2.17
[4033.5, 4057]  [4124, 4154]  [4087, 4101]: -1.2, 2.06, 2.04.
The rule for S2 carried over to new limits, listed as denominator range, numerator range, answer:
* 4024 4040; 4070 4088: 1.19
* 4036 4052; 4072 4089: 1.16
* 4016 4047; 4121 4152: 1.06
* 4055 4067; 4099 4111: 1.01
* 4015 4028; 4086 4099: 1.14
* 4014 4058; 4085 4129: 1.10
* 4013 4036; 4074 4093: 1.13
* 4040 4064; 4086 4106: 1.05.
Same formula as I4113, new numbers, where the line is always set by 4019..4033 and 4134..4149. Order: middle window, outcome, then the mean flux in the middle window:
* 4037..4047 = 0.4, 1.96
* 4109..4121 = -0.9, 2.18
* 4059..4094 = -3.8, 2.26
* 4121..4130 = -0.3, 2.08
